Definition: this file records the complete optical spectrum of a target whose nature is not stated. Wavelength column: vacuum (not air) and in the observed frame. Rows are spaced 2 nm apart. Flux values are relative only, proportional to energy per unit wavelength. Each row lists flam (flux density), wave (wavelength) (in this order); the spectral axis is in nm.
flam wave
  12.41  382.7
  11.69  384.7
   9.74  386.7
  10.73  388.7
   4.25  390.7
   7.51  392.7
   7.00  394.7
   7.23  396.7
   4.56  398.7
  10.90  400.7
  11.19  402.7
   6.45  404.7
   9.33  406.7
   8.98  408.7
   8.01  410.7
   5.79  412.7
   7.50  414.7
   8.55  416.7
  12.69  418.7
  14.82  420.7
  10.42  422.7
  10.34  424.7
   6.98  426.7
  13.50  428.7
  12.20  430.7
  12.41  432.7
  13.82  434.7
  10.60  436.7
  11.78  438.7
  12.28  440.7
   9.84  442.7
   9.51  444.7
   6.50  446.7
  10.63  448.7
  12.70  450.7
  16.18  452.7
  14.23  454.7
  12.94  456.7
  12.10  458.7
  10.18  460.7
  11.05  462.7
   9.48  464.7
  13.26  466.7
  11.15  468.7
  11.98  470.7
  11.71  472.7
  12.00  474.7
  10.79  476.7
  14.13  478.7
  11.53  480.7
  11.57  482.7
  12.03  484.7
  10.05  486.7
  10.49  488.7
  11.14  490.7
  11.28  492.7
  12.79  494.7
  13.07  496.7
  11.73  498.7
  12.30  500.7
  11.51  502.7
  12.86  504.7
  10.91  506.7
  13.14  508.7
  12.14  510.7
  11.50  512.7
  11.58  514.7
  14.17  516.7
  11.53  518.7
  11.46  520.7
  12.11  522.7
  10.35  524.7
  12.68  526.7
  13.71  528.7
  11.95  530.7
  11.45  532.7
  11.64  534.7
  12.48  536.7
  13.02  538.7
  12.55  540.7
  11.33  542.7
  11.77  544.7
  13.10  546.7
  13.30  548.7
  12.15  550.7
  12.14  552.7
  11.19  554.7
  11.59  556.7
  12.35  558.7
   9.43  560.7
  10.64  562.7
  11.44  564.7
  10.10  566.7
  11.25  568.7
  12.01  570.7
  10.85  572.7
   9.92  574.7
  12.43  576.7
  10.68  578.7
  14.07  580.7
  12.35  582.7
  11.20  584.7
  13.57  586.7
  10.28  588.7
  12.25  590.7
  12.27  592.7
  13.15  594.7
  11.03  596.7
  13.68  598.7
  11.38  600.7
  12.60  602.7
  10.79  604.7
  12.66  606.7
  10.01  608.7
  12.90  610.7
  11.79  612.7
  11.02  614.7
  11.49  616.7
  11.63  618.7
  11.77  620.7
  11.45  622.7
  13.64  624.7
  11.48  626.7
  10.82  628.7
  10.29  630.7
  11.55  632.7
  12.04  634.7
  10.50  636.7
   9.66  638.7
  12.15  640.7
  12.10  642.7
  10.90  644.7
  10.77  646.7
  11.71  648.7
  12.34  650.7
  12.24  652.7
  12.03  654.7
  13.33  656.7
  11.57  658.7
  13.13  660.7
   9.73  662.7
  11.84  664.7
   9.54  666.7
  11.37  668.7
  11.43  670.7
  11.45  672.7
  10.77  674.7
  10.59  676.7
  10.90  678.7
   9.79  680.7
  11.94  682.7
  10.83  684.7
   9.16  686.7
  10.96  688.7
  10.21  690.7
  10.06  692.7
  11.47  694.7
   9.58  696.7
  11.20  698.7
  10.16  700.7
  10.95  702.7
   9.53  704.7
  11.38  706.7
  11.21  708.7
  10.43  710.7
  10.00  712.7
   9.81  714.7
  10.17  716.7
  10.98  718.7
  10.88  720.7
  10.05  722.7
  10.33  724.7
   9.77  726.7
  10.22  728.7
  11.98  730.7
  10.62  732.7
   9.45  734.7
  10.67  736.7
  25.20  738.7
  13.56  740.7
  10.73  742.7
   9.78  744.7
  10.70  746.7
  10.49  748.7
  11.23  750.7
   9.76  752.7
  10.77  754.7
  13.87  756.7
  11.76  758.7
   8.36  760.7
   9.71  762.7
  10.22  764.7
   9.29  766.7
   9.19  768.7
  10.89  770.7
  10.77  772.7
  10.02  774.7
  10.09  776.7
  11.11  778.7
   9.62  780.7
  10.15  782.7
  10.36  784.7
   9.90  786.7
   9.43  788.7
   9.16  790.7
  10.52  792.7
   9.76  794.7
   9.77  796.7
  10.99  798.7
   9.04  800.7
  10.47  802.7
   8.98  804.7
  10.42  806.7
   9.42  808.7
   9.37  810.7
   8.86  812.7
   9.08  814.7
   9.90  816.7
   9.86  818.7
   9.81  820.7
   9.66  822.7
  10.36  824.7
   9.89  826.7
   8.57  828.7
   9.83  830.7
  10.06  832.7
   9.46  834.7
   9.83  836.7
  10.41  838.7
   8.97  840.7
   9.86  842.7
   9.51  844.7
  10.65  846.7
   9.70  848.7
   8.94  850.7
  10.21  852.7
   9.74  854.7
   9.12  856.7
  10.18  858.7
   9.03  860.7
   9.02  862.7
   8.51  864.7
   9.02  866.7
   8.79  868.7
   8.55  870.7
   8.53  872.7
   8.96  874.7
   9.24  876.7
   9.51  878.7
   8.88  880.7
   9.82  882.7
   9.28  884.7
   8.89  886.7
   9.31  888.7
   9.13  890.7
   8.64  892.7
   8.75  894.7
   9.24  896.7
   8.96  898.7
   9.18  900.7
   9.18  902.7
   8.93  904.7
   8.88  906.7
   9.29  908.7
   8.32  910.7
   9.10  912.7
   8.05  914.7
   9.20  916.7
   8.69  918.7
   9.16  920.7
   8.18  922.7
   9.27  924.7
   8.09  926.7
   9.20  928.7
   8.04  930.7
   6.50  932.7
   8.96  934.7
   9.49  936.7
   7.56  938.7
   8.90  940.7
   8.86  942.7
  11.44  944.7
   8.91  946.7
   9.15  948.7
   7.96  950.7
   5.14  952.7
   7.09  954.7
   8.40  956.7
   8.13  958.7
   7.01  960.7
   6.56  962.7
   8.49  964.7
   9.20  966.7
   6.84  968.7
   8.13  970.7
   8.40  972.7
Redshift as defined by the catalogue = 0.13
